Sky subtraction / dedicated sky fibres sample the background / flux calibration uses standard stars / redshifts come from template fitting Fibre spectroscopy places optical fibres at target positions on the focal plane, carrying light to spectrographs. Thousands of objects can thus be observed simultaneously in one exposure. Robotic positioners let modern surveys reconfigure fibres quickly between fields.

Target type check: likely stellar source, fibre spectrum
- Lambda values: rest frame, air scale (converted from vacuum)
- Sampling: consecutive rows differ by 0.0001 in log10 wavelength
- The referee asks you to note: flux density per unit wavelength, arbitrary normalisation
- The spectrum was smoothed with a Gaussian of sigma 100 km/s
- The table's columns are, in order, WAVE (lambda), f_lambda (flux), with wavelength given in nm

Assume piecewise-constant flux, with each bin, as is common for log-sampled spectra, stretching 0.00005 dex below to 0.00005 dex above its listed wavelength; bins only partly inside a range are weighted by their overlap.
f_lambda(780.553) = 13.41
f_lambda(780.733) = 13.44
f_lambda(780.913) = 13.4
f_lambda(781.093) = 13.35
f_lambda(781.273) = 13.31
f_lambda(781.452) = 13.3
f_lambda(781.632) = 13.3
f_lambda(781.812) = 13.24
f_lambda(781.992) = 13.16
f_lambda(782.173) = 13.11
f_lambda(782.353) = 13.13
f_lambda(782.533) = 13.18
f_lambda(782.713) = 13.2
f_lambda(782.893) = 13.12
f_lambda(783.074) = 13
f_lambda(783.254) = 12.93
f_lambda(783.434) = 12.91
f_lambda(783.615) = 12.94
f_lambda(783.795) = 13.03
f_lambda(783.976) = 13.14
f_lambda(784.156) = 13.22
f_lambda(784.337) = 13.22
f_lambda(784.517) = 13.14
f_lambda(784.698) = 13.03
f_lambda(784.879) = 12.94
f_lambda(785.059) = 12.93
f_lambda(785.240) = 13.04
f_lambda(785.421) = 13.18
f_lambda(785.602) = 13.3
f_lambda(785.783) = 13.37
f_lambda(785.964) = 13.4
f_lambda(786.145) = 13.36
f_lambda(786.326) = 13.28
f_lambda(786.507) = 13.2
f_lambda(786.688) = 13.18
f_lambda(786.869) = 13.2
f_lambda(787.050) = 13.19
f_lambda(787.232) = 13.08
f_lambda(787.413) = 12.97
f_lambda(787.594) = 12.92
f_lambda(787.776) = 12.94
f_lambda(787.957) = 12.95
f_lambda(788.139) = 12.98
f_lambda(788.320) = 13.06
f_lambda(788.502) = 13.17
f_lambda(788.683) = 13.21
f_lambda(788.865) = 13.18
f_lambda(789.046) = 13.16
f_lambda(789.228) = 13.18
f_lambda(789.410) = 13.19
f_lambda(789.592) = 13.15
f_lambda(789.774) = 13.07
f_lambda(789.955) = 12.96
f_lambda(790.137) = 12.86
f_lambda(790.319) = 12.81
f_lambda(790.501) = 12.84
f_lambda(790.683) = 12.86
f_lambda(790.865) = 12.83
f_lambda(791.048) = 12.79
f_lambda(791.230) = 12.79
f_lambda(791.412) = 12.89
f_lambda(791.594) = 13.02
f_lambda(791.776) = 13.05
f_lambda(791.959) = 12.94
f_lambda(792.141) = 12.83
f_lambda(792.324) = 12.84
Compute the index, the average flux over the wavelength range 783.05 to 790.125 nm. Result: 13.1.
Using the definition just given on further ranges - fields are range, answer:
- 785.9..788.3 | 13.1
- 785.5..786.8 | 13.3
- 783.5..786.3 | 13.1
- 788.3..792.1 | 13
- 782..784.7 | 13.1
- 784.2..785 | 13.1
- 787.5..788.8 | 13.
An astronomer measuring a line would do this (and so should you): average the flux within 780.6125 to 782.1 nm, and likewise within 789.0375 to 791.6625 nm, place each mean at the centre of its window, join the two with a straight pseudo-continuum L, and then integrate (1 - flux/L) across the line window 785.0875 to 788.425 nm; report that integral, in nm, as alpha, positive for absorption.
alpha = -0.01 nm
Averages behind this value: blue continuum 13.3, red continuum 13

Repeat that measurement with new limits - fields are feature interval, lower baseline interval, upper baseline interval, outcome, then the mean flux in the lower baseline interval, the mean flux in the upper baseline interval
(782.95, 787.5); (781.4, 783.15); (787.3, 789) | -0.01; 13.2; 13.1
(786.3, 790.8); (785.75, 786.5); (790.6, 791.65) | 0.01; 13.3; 12.9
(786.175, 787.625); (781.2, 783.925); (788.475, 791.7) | -0.01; 13.1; 13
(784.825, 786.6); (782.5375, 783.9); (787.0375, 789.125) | -0.02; 13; 13.1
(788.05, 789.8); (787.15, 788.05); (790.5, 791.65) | -0.03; 13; 12.9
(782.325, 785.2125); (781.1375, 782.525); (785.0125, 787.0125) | 0.04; 13.2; 13.2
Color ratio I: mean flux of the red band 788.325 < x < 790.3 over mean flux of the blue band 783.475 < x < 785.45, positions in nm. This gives 1.00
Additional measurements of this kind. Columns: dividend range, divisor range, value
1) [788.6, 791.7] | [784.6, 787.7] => 0.99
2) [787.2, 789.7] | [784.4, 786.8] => 0.99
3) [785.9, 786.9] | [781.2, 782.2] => 1.00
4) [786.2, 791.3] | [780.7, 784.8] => 0.99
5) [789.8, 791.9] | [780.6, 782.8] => 0.97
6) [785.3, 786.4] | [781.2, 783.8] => 1.01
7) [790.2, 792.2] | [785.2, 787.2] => 0.97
